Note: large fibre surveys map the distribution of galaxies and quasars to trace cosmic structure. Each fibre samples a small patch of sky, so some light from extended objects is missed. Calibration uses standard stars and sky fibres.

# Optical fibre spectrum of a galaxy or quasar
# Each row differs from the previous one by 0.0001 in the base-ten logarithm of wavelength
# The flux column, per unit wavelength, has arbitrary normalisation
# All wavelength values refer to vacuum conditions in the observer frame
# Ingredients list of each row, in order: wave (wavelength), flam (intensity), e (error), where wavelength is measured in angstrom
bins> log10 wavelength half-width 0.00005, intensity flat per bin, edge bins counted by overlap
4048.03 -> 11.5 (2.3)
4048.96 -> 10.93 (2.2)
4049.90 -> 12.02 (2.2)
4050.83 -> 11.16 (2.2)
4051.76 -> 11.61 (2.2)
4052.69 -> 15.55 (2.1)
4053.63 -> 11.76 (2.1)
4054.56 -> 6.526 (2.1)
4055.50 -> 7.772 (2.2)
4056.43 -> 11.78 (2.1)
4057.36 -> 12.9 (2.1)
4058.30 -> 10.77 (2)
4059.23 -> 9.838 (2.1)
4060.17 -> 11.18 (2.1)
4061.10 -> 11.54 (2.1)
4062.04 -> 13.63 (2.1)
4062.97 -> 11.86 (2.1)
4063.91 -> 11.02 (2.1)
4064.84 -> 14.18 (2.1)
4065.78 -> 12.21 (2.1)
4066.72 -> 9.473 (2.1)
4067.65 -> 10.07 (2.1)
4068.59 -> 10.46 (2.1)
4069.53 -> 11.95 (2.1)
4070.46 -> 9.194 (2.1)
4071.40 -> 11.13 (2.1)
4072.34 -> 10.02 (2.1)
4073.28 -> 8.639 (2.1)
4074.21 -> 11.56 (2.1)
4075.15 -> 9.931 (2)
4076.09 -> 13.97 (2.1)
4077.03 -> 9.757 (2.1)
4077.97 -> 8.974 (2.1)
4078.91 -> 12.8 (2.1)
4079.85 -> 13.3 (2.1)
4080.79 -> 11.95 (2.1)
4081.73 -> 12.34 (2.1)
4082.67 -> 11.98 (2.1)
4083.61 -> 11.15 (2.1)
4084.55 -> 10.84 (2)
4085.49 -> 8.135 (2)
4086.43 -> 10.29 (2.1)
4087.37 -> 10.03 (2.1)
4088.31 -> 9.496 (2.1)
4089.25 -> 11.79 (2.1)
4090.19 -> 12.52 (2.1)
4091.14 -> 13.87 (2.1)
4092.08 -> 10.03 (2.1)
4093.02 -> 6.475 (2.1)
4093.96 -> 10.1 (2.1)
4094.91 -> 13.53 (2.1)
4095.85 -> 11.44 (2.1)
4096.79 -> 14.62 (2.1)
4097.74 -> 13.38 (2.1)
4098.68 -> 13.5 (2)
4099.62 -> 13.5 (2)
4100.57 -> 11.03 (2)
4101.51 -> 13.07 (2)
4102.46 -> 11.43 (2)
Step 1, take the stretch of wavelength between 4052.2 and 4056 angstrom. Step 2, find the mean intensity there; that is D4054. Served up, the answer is 10.4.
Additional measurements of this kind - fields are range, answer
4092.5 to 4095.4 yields 10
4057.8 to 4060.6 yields 10.6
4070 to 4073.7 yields 9.74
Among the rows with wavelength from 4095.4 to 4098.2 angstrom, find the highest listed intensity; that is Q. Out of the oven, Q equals 14.62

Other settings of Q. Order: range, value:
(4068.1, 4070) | 11.95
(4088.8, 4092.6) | 13.87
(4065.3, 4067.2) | 12.21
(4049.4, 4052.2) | 12.02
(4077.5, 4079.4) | 12.8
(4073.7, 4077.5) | 13.97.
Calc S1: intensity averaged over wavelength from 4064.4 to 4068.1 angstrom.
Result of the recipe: 11.5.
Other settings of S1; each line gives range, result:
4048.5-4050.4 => 11.4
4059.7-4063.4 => 12.1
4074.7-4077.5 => 11.2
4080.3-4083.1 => 12.1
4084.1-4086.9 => 9.75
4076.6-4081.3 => 11.4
